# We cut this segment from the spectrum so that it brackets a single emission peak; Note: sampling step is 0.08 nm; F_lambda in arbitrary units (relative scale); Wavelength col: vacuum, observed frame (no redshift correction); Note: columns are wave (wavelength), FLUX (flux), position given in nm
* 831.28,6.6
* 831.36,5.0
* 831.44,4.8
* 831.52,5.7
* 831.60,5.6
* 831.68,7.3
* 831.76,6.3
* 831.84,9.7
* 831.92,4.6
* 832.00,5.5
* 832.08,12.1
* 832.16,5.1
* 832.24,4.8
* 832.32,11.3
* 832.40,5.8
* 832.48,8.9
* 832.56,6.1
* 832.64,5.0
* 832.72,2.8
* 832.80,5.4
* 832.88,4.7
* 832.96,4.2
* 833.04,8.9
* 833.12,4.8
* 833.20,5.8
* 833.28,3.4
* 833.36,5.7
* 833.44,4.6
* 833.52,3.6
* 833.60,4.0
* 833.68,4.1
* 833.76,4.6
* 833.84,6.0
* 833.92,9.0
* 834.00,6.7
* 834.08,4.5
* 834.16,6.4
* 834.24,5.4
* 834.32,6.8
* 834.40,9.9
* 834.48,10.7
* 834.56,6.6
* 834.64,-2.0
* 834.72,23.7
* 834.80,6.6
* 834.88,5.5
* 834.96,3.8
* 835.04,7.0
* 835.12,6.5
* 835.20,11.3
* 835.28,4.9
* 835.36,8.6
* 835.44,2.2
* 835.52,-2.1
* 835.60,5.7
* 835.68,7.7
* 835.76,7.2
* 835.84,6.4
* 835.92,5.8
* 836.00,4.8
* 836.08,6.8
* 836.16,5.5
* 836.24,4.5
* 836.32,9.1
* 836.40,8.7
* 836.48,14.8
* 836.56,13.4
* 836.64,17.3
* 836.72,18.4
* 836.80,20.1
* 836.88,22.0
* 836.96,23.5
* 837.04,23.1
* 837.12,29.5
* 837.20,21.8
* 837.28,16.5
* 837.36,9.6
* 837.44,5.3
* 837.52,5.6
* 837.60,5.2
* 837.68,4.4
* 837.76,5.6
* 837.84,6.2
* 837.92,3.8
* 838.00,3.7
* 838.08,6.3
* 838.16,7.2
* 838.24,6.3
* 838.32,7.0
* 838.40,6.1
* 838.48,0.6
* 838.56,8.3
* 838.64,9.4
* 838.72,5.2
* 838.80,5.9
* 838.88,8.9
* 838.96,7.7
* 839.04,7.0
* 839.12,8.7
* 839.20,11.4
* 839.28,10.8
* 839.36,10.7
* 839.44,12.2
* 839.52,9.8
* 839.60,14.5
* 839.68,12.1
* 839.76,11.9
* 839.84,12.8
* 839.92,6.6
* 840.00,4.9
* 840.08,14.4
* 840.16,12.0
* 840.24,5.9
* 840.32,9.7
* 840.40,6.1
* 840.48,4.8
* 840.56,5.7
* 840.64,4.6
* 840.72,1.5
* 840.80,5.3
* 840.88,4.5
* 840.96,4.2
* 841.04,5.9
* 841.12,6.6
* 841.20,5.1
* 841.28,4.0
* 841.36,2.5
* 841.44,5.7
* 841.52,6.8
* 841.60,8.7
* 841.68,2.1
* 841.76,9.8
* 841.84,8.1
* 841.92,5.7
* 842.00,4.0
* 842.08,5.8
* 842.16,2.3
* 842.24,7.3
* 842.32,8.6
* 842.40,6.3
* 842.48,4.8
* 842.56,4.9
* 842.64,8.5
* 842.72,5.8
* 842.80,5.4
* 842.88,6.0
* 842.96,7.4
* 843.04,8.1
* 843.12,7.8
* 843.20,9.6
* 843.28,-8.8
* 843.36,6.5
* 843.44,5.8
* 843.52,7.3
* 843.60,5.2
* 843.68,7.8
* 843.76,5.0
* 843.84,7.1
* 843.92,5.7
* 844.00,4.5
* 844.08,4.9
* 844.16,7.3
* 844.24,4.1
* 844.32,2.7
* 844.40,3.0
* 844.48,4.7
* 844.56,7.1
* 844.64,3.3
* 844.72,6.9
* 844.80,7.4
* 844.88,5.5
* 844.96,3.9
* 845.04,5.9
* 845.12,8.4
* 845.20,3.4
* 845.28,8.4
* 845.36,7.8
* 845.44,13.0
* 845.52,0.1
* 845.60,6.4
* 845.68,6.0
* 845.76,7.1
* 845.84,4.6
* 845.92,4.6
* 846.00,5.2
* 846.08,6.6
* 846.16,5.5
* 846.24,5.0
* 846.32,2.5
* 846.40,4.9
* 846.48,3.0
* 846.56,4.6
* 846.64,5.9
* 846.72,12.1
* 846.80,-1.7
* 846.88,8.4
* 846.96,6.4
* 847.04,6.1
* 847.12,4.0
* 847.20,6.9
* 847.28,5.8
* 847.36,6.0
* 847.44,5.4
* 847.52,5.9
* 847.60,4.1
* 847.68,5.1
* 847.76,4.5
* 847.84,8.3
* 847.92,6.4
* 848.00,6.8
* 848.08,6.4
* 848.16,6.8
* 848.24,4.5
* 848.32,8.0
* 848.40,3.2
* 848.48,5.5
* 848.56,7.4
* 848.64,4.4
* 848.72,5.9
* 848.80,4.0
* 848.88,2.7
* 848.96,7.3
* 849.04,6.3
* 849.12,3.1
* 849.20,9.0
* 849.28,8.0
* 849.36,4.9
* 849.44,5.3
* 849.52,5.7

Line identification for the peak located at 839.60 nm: [N II]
